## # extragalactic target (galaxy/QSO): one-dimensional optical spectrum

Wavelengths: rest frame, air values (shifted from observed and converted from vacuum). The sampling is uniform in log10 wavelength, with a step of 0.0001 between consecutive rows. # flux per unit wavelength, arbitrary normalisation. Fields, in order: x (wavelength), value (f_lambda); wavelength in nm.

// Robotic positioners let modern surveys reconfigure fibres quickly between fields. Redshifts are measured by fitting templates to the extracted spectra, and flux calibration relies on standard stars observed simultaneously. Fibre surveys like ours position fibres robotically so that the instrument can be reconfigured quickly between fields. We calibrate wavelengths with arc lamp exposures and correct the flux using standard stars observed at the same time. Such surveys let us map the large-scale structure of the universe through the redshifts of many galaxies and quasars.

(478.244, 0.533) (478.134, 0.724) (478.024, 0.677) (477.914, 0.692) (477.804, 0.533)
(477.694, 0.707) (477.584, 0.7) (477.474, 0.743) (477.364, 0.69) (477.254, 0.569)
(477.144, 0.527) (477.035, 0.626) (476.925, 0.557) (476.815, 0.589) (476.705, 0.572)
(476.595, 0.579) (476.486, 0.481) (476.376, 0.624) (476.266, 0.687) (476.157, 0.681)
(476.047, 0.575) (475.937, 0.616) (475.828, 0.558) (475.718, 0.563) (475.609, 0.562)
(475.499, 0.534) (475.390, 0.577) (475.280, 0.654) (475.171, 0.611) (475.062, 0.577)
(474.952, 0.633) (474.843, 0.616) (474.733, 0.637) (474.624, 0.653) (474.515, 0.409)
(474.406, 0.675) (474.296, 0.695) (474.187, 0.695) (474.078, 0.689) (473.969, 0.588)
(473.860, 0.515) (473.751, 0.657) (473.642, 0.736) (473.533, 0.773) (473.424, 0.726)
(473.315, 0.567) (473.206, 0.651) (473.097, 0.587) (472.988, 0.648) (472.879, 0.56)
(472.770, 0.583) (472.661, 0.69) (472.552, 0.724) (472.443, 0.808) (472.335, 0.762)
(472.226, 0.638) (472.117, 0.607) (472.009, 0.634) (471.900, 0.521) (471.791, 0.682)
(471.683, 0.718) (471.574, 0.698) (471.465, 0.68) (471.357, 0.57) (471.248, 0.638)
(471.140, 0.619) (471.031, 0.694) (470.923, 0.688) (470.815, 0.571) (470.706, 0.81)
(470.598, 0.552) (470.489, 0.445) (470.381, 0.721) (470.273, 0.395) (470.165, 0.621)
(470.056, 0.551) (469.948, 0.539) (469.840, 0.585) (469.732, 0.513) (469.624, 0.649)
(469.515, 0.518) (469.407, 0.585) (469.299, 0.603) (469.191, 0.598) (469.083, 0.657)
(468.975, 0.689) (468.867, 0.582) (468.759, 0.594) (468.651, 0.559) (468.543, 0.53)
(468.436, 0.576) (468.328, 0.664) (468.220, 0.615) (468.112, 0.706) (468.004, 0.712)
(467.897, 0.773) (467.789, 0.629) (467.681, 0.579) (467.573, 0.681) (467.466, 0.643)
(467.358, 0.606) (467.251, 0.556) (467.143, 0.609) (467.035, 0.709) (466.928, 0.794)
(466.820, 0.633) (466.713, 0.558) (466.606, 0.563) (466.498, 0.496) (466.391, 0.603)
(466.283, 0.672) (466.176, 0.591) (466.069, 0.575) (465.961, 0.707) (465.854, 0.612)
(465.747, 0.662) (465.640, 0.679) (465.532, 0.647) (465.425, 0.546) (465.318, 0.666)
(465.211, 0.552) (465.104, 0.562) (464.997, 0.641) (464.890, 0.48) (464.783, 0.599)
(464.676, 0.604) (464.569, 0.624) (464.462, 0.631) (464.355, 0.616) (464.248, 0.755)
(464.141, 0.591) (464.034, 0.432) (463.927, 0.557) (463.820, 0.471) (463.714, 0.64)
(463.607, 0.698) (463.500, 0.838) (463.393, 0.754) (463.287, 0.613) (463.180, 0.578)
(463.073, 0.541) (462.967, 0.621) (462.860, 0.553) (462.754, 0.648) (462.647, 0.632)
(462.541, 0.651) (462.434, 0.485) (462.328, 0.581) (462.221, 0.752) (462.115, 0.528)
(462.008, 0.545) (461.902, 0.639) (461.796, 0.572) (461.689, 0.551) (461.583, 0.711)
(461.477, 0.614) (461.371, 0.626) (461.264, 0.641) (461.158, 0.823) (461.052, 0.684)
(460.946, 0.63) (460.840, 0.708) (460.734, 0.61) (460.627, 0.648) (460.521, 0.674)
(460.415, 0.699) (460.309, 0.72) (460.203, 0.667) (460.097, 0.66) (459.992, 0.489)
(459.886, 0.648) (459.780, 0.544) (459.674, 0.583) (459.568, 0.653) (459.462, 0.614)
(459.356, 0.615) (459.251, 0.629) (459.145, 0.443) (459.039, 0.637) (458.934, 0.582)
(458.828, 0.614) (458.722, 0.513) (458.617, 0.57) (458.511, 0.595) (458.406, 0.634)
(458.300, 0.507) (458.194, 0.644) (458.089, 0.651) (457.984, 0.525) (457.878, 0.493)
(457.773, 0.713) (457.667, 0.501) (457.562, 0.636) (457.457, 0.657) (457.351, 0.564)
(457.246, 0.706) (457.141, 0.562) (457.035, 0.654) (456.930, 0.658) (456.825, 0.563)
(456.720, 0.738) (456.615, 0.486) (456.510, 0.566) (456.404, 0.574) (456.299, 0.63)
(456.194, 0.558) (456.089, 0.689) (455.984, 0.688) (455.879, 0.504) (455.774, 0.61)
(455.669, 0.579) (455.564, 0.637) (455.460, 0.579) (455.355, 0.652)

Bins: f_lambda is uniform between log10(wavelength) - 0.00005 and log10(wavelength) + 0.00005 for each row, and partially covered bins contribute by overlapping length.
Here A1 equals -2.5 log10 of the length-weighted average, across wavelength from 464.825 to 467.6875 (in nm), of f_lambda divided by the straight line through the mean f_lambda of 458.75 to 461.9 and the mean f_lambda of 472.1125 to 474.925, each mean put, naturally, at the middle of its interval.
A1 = 0.039 mag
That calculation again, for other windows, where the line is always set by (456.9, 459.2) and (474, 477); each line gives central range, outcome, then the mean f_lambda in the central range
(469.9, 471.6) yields -0.02 mag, 0.611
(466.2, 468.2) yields -0.07 mag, 0.639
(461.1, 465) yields -0.04 mag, 0.617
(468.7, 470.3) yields 0.03 mag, 0.581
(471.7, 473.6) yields -0.10 mag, 0.658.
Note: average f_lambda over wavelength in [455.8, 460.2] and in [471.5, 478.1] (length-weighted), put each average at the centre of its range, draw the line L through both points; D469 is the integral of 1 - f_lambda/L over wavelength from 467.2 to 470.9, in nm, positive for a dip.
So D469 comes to 0.08 nm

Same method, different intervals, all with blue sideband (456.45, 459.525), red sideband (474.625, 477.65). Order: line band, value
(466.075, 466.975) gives -0.015 nm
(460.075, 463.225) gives -0.185 nm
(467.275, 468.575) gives -0.089 nm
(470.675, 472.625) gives -0.210 nm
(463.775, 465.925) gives 0.007 nm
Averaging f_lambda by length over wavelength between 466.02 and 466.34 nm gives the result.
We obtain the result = 0.613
